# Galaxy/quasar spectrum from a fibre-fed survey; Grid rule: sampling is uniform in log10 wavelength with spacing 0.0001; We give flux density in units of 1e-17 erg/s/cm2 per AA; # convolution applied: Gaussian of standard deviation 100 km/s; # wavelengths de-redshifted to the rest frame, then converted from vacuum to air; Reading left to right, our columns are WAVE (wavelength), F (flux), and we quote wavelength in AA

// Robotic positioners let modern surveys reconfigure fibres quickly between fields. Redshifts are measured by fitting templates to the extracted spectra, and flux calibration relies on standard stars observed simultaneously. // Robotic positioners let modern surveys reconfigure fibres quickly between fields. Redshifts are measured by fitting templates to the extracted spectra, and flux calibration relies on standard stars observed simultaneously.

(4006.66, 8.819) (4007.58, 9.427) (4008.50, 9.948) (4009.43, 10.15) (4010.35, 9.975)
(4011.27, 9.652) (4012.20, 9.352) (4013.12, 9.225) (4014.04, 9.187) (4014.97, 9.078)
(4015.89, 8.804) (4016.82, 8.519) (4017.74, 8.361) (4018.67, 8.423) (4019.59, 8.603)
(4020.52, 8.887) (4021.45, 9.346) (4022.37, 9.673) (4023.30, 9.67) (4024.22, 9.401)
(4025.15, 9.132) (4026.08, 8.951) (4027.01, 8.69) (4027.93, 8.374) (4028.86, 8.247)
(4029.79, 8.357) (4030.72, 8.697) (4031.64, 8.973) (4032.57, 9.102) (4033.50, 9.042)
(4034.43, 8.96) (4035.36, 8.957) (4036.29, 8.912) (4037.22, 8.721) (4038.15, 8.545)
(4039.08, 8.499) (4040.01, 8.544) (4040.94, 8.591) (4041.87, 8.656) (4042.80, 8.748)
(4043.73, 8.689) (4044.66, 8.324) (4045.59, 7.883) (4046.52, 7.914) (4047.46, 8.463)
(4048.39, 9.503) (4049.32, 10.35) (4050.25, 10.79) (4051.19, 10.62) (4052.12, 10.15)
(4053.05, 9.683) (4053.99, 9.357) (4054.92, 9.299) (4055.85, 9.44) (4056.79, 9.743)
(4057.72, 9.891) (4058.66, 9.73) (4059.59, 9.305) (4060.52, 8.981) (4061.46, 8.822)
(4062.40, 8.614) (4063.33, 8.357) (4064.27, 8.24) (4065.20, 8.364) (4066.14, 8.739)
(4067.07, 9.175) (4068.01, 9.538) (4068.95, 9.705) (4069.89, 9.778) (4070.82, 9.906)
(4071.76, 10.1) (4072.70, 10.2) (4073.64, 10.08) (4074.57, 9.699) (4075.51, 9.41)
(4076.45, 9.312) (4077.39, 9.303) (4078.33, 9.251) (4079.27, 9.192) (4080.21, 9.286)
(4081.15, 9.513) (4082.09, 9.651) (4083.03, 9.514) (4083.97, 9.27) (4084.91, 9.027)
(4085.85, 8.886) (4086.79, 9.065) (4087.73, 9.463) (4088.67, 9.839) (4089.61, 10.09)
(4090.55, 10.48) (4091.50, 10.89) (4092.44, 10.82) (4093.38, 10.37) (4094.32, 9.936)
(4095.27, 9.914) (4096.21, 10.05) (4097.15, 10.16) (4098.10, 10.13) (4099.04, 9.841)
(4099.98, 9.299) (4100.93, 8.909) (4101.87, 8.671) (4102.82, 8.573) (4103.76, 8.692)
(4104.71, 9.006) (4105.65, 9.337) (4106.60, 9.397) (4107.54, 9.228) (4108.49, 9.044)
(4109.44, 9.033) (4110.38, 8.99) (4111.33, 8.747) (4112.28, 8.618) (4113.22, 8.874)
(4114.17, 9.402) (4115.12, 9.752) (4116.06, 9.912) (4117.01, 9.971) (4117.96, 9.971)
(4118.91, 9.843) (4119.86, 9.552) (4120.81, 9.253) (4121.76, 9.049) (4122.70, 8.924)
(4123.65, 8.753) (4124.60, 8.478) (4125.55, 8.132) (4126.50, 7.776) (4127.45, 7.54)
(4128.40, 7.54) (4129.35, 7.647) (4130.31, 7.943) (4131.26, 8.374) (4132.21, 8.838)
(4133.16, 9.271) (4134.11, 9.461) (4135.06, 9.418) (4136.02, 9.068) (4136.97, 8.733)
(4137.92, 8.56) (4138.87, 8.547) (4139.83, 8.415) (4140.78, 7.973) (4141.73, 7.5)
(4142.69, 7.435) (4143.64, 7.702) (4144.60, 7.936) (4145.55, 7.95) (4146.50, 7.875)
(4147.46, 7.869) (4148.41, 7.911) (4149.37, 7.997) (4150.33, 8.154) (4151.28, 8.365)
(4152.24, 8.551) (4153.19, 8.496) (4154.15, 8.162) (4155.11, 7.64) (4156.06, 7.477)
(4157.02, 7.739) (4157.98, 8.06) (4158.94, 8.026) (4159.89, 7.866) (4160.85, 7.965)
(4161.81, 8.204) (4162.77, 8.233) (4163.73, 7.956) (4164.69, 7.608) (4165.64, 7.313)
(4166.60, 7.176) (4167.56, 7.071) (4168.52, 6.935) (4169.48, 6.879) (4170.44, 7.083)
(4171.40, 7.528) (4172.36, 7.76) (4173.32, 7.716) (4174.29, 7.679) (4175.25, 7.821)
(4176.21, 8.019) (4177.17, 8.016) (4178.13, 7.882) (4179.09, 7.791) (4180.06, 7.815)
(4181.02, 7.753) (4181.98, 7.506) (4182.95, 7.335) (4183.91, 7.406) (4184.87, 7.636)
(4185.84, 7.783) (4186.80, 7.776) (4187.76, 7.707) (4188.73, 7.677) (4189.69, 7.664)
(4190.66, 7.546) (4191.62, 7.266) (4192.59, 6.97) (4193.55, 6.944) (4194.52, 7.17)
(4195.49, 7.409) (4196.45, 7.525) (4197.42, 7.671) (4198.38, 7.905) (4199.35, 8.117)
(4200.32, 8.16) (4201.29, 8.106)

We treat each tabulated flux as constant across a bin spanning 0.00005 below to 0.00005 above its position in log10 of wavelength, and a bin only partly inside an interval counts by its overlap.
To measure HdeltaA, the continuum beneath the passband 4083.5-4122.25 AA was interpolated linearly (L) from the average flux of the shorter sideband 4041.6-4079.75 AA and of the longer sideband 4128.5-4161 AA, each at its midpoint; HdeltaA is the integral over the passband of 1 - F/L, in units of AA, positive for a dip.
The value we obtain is -3.3 AA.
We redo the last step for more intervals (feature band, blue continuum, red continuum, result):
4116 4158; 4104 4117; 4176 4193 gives 1.1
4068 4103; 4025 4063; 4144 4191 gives -4.4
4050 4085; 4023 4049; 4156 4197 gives -4.0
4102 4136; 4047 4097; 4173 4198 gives -0.7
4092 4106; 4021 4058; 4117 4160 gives -1.5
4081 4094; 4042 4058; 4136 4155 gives -1.4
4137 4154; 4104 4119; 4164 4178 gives 0.4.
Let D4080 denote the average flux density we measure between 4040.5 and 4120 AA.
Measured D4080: 9.4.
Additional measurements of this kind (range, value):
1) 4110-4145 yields 8.7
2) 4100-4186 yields 8.29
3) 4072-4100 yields 9.74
